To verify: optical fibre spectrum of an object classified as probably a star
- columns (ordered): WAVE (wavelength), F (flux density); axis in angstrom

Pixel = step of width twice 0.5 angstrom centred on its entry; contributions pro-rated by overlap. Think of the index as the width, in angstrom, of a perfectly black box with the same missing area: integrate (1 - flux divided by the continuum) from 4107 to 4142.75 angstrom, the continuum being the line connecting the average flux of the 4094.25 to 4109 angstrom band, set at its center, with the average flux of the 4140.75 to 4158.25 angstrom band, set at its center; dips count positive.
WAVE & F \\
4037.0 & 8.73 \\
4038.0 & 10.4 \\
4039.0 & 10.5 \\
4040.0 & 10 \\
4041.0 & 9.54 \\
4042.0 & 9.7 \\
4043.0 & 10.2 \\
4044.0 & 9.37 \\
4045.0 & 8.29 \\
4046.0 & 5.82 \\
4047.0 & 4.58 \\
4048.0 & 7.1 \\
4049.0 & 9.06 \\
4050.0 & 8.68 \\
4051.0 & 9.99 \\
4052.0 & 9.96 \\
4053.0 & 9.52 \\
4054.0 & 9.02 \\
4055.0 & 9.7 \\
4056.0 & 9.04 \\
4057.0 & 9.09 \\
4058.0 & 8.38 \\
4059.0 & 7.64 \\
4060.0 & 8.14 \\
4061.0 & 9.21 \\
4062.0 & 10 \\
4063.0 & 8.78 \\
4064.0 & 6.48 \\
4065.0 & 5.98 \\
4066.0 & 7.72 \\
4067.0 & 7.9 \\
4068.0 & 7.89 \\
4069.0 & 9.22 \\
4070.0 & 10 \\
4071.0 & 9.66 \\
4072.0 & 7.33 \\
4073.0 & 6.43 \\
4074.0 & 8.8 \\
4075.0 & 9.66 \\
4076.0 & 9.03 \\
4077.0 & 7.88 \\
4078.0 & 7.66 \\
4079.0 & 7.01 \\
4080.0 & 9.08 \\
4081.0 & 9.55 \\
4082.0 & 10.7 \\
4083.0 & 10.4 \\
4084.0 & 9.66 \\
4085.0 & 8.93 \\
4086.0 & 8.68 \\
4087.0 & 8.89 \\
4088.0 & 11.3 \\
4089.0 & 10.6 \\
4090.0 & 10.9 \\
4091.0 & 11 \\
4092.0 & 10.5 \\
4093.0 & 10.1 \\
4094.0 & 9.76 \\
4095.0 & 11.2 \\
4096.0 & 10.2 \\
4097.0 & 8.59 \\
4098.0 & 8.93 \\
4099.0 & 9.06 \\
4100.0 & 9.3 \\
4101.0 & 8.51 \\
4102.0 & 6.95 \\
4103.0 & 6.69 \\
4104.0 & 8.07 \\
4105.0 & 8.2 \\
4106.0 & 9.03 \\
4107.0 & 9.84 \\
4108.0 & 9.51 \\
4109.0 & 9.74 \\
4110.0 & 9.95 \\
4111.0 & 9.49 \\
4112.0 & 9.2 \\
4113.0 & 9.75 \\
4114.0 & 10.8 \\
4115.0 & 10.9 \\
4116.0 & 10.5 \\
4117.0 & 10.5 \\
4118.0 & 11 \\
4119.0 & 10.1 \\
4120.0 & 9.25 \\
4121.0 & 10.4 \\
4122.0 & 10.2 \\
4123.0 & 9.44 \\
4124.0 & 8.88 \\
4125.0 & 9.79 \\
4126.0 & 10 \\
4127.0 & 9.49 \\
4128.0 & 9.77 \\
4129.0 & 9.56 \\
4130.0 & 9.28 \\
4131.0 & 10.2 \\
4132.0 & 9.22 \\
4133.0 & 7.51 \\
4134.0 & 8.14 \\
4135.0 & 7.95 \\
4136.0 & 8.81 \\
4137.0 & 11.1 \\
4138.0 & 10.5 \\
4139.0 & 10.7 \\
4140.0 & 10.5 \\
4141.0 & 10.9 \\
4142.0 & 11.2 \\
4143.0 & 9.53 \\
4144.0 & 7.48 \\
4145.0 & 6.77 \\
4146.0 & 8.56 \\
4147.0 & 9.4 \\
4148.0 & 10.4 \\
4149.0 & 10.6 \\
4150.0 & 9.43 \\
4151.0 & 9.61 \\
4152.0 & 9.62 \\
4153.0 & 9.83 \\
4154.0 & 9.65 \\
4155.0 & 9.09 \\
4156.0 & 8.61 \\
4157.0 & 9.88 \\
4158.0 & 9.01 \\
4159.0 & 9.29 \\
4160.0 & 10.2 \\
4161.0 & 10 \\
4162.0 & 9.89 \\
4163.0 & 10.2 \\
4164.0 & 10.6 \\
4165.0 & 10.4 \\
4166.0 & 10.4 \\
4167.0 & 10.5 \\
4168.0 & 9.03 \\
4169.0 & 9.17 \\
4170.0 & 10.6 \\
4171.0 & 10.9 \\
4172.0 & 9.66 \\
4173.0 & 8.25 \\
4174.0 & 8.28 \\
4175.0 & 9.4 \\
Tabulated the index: -2.7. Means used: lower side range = 8.91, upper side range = 9.41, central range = 9.83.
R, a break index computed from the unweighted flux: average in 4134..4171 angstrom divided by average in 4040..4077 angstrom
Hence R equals 1.1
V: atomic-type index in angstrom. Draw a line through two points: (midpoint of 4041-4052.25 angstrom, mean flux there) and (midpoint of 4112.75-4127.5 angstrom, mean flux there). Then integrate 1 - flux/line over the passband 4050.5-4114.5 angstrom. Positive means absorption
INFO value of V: 1.2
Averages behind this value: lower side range 8.45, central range 9.07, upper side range 10.1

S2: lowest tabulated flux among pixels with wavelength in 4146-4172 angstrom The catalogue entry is 8.56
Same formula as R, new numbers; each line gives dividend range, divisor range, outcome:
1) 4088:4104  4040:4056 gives 1.09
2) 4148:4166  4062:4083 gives 1.16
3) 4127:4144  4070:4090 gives 1.06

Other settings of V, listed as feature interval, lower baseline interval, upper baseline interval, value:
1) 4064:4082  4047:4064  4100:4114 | 1.1 angstrom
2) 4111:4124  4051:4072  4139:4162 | -1.2 angstrom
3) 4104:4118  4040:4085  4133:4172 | -0.9 angstrom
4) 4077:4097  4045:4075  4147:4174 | -2.3 angstrom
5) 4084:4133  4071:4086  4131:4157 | -3.0 angstrom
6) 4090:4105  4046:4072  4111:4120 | 0.6 angstrom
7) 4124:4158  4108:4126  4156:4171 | 1.6 angstrom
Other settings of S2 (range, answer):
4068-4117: 6.43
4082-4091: 8.68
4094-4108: 6.69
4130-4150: 6.77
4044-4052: 4.58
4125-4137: 7.51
